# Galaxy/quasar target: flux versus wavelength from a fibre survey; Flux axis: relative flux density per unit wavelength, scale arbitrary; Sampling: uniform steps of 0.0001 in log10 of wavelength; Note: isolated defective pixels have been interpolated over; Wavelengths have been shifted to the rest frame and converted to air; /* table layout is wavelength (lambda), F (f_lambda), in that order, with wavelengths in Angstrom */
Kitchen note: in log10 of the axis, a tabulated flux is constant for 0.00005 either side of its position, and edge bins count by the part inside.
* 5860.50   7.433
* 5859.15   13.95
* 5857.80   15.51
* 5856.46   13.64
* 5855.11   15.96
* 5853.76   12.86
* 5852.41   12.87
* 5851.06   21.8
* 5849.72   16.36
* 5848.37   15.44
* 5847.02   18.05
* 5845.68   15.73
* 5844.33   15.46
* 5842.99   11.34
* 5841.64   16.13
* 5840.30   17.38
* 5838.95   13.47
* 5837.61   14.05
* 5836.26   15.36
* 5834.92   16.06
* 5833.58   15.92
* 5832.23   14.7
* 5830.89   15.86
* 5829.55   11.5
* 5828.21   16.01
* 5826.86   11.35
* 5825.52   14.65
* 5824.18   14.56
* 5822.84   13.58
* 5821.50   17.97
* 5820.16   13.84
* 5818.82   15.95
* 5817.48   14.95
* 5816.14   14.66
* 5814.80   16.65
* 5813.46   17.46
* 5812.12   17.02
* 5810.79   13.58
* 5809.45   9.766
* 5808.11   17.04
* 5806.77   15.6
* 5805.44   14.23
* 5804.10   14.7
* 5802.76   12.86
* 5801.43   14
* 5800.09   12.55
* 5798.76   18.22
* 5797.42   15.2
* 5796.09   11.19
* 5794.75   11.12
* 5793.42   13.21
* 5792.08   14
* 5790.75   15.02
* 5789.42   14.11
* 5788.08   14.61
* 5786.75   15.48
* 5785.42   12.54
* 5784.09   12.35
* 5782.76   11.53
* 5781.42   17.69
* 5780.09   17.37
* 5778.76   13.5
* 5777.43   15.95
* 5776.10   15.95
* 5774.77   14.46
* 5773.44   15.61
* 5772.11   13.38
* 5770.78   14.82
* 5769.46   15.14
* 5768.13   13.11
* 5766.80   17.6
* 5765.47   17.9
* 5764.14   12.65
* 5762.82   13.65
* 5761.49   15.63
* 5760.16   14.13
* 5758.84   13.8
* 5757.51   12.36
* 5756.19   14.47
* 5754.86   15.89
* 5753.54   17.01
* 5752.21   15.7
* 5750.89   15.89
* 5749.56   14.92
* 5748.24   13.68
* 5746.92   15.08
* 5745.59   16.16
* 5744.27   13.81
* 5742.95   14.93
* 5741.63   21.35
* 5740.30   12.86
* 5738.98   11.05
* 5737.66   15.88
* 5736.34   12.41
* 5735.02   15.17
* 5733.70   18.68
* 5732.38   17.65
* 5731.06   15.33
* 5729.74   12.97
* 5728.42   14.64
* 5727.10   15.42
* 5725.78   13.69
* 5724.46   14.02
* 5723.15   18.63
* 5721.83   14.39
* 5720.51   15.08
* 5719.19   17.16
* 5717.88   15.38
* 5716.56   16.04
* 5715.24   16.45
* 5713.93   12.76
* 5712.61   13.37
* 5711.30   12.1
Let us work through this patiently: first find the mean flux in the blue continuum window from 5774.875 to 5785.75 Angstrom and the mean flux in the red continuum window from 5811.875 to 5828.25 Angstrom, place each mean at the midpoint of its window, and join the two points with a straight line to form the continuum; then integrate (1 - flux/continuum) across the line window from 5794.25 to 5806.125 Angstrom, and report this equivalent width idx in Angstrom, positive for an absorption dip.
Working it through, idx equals 0.9 Angstrom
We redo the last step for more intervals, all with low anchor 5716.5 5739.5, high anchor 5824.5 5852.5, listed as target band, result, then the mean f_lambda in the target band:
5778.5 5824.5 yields 2.1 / 14.5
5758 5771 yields 0.3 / 14.8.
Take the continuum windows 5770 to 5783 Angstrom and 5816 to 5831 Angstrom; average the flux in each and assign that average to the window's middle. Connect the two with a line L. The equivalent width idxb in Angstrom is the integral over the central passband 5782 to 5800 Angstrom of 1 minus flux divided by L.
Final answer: 1.5 Angstrom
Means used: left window 15.1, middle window 13.7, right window 14.5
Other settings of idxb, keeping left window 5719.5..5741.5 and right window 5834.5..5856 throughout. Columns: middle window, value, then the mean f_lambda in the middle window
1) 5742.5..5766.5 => 0.4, 14.9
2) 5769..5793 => 1.0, 14.6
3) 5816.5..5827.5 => 0.6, 14.6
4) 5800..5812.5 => 1.0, 14.1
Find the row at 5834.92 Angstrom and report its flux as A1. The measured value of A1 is 16.06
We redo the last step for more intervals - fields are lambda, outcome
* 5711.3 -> 12.1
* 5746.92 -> 15.08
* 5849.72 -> 16.36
